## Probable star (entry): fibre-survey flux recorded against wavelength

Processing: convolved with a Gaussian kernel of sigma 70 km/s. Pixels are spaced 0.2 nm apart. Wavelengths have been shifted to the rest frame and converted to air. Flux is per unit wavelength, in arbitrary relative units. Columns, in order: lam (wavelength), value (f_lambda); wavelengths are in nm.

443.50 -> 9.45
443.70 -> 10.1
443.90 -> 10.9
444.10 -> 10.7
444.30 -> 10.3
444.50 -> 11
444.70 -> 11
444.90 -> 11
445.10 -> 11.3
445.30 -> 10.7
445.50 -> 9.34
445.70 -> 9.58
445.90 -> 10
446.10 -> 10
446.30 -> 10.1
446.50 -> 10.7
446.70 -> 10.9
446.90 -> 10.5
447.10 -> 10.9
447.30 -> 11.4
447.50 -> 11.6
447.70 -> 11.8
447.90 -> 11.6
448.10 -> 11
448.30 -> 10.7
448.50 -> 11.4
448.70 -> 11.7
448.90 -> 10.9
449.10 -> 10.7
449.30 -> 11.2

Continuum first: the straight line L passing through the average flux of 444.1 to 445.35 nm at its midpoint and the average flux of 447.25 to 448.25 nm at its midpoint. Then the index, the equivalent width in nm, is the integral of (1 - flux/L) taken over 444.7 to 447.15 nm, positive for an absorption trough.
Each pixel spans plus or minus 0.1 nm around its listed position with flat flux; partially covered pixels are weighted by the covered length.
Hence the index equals 0.147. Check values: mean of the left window 10.9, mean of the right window 11.4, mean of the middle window 10.4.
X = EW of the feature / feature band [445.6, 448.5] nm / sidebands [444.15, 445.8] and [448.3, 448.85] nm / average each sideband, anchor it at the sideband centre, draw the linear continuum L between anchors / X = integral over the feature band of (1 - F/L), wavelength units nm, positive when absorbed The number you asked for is 0.06 nm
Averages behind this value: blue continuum 10.5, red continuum 11.3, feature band 10.8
